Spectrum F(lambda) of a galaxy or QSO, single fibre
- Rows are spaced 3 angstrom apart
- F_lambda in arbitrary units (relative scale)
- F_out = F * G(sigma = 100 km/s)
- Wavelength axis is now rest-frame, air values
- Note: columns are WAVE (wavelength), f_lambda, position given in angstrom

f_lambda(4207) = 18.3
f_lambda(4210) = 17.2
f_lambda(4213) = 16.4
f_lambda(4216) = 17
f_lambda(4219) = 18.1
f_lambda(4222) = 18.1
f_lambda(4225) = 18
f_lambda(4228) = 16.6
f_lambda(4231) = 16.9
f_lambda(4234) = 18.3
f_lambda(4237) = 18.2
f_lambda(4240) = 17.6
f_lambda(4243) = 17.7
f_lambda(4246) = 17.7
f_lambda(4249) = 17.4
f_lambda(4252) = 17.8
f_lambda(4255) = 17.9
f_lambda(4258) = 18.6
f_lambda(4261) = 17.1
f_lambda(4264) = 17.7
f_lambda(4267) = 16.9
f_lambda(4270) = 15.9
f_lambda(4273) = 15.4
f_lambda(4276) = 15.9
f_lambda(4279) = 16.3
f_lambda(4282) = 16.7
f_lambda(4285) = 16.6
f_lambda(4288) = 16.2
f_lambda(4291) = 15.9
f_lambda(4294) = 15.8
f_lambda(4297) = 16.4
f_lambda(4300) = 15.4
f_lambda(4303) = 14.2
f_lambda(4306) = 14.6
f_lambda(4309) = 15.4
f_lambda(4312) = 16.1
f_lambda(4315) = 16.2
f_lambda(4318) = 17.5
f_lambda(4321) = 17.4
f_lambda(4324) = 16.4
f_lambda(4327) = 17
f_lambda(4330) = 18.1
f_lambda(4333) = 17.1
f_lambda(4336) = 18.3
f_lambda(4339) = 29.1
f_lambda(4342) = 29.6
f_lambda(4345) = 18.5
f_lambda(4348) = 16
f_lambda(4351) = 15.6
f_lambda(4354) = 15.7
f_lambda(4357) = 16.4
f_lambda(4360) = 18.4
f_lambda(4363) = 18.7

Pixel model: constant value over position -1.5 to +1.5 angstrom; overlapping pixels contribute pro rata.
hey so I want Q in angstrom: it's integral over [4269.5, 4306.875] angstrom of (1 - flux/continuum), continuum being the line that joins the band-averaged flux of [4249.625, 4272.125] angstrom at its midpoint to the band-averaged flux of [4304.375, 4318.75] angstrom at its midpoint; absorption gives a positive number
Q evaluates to 1.68 angstrom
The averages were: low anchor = 17.4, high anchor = 15.9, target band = 15.8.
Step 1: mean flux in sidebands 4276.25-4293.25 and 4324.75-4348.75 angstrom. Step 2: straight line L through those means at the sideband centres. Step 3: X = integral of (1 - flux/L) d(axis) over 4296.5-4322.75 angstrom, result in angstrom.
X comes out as 3.4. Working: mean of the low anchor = 16.3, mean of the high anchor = 20.5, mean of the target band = 15.9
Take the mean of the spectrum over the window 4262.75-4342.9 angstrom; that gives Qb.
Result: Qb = 17.2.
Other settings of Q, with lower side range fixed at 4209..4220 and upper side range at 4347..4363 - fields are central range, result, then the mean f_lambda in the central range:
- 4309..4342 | -3.9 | 18.7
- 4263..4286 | 0.7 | 16.4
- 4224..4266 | -1.6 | 17.7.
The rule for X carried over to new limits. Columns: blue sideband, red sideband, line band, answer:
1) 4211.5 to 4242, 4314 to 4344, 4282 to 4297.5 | 2.2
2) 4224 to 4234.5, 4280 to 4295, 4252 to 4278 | -0.4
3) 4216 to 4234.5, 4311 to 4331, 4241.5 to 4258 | -0.3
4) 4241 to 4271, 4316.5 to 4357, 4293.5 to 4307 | 2.2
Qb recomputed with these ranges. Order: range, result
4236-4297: 16.9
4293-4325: 15.9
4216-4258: 17.7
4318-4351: 19.5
